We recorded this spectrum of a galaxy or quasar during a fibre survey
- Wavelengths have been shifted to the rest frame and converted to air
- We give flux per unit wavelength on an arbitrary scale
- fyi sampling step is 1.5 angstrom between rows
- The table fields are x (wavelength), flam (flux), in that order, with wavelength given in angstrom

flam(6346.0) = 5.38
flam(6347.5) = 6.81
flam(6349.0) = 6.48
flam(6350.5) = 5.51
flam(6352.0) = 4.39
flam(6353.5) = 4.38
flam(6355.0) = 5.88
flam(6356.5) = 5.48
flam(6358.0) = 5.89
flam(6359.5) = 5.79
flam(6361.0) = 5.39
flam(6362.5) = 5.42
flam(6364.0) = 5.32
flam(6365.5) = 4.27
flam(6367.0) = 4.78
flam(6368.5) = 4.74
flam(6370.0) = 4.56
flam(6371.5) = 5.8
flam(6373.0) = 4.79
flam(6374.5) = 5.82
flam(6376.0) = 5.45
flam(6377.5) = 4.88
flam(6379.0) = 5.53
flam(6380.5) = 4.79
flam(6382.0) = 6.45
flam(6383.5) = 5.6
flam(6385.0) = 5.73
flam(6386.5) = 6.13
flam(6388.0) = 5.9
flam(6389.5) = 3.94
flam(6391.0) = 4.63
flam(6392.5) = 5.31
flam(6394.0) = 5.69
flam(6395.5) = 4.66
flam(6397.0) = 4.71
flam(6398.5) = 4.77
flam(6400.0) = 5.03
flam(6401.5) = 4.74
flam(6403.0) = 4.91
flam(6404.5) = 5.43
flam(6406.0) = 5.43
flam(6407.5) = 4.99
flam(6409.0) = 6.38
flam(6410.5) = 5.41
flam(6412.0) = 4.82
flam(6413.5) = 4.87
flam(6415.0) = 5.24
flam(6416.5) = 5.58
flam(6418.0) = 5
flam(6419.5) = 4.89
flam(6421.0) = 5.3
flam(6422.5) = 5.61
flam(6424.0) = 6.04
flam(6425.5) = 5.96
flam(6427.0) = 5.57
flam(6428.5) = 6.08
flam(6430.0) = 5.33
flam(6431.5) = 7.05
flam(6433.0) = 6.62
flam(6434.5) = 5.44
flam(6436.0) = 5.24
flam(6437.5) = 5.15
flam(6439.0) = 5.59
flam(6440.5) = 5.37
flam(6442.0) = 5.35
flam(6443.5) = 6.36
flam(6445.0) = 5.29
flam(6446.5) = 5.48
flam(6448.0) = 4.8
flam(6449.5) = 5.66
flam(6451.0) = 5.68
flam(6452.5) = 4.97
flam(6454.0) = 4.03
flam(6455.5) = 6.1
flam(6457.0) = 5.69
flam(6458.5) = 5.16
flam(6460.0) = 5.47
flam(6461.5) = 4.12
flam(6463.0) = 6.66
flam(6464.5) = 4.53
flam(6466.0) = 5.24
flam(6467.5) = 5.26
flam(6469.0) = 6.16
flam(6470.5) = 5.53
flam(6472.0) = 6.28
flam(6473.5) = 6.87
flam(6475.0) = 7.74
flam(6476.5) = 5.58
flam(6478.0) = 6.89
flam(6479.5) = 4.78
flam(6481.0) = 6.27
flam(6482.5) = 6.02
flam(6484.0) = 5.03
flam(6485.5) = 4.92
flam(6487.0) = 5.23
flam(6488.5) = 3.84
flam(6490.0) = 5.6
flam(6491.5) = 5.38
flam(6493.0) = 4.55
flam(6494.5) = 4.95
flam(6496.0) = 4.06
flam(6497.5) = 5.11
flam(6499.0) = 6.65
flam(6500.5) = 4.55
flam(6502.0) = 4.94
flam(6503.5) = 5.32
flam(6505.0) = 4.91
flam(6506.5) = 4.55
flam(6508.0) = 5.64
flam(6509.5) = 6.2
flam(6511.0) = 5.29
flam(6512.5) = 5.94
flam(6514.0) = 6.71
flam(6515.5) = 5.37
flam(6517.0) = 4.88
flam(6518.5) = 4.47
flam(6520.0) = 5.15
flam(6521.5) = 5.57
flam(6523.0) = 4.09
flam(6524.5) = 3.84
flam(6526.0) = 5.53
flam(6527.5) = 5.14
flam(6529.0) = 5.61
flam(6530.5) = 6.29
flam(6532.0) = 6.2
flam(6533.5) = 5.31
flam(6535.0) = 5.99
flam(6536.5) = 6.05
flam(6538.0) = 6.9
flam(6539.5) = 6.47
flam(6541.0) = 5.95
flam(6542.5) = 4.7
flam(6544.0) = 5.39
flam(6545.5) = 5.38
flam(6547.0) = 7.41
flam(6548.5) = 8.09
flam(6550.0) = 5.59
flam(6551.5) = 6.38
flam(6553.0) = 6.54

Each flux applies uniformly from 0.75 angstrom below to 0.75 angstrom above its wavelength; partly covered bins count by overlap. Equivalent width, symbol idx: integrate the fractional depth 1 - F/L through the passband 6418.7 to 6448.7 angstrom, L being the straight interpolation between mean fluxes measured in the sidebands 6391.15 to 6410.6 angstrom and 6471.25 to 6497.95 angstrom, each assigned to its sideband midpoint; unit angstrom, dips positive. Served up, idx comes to -1.9 angstrom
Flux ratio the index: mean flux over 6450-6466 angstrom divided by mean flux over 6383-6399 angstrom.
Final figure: 1.0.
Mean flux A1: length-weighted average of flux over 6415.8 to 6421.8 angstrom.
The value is 5.19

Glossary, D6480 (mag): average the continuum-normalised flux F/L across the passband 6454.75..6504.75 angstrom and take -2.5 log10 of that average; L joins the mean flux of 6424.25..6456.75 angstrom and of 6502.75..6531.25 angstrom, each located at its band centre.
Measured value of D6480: -0.01 mag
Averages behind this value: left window 5.59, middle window 5.46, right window 5.29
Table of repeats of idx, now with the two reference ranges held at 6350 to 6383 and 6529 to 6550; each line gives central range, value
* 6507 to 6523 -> 1.49 angstrom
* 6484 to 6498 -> 2.44 angstrom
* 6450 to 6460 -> 0.70 angstrom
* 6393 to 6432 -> 0.89 angstrom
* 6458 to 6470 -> 0.85 angstrom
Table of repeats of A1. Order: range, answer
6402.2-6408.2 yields 5.19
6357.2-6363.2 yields 5.62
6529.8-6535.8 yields 5.95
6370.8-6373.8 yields 5.3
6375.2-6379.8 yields 5.29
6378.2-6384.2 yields 5.59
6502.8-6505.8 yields 5.1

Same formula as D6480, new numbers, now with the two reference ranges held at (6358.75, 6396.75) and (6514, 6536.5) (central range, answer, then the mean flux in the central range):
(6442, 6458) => -0.02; 5.4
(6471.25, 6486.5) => -0.14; 6.02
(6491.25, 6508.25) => 0.06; 5.02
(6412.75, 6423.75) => 0.00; 5.25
